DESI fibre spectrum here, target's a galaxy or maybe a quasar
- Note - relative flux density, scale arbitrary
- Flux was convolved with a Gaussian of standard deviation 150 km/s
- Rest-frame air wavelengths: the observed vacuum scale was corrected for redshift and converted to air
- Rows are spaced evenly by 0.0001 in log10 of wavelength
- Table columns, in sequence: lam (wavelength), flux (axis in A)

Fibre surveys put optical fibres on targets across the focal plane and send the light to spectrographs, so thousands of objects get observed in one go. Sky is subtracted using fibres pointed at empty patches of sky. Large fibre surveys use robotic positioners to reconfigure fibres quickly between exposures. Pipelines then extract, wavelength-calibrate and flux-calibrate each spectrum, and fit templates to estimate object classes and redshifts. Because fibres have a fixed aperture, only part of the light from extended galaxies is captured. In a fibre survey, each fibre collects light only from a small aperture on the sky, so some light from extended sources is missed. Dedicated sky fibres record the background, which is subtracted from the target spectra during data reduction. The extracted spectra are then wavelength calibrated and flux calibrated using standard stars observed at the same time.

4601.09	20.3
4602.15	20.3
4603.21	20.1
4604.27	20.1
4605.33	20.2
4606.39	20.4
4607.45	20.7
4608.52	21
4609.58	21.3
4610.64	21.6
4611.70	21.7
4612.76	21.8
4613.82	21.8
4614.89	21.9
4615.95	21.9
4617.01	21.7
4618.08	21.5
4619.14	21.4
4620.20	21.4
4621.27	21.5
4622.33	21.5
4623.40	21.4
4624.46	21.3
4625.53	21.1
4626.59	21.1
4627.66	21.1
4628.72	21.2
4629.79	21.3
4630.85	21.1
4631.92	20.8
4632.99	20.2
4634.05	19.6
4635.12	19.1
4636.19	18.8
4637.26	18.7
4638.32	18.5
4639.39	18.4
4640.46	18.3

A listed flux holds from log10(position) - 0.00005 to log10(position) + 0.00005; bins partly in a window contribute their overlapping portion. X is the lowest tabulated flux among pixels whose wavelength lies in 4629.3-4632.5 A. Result 20.8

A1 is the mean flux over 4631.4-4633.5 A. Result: 20.5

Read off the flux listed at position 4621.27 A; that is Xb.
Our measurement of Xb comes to 21.5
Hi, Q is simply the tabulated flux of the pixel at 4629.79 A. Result 21.3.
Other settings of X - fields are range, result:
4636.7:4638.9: 18.5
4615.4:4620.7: 21.4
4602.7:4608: 20.1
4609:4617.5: 21.3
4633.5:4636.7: 18.8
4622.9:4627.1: 21.1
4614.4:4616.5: 21.9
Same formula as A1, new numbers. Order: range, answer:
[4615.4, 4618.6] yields 21.7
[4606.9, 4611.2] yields 21.1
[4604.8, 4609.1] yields 20.6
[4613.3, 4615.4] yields 21.8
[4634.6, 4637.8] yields 18.9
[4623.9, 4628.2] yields 21.2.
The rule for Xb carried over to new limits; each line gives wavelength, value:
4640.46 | 18.3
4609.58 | 21.3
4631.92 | 20.8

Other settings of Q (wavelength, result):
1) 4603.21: 20.1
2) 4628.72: 21.2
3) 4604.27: 20.1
